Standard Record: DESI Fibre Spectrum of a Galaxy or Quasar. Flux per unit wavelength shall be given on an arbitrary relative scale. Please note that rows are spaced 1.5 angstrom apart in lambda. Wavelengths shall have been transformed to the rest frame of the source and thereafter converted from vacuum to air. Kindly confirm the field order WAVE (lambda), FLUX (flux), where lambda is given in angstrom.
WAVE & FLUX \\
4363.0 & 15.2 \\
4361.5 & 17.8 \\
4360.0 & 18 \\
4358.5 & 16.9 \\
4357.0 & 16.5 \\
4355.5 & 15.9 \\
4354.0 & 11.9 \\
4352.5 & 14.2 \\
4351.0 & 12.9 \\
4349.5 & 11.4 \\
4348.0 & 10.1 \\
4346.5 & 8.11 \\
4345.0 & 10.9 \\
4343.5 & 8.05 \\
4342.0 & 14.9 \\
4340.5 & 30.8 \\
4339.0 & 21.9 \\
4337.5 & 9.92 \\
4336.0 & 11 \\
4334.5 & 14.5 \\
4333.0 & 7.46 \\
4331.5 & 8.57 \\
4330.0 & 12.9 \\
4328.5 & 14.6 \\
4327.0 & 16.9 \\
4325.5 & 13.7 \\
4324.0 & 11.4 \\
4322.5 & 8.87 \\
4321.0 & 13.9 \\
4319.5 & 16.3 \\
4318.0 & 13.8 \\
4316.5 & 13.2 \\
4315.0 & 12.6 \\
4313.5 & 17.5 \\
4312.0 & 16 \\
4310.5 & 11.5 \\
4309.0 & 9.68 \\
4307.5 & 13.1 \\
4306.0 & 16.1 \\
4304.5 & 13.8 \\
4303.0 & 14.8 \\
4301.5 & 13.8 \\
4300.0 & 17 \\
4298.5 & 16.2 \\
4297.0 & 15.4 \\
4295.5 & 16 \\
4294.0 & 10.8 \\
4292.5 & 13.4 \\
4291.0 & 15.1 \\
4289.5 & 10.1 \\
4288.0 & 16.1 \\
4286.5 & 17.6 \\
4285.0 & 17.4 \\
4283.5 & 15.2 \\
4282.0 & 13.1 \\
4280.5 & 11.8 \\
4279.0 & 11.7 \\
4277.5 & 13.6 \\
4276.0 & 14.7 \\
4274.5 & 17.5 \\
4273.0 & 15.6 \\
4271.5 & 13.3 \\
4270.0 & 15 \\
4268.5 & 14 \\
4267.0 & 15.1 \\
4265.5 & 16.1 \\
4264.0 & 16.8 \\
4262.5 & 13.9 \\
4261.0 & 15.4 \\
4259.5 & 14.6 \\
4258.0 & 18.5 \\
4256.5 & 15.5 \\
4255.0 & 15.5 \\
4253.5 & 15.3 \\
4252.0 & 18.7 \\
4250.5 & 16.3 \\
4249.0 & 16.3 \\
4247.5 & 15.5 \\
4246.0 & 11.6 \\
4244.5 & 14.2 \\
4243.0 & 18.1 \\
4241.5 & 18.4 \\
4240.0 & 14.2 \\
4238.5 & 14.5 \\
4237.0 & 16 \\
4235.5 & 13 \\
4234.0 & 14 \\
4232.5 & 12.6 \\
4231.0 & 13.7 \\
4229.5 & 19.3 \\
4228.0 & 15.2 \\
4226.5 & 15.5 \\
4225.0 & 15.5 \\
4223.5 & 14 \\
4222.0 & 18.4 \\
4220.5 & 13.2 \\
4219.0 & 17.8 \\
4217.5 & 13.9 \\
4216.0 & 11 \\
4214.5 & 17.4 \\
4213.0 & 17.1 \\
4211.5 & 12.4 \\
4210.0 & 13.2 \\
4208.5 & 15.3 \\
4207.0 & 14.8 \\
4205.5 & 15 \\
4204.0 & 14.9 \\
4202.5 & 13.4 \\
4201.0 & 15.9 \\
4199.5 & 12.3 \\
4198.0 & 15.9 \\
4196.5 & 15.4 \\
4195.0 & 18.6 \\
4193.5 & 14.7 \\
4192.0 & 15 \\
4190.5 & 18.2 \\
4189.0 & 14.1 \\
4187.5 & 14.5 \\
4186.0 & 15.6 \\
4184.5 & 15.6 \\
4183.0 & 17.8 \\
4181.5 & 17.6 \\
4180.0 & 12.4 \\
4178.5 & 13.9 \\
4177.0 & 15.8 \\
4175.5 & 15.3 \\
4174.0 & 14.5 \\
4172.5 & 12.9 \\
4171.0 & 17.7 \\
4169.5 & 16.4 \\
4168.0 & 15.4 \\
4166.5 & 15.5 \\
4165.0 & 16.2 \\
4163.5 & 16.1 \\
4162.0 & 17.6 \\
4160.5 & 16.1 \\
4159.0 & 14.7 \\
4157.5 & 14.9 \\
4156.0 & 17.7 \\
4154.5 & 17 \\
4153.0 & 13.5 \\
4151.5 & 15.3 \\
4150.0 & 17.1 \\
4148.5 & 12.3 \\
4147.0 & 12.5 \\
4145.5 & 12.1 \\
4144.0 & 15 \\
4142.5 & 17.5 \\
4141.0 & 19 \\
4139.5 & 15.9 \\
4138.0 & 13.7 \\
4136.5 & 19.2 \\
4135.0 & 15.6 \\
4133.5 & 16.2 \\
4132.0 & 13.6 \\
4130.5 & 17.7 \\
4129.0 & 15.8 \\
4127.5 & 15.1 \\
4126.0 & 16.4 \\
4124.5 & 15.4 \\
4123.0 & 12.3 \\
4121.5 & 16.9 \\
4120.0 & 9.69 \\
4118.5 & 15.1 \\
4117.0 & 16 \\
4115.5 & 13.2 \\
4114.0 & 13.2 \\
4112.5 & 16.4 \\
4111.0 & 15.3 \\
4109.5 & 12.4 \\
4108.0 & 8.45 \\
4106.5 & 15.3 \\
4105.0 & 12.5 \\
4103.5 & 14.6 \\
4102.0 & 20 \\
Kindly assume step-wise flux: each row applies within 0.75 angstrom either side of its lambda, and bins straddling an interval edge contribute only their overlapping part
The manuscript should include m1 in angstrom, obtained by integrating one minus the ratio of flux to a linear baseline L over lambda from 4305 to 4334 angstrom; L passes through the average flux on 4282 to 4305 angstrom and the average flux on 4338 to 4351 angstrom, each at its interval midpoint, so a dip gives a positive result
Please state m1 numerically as 3.0 angstrom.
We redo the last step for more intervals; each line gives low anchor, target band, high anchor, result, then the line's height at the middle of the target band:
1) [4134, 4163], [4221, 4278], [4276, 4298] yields -3.4 angstrom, 14.5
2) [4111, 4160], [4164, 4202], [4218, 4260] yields -0.3 angstrom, 15.4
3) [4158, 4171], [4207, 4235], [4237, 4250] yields 1.2 angstrom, 15.6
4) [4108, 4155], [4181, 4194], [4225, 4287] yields -0.7 angstrom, 15.1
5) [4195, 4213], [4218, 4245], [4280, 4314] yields -1.5 angstrom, 14.6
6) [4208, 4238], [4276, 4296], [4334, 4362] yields 1.0 angstrom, 14.7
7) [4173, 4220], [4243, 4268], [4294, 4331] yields -1.9 angstrom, 14.6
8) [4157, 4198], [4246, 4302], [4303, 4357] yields -3.1 angstrom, 14.3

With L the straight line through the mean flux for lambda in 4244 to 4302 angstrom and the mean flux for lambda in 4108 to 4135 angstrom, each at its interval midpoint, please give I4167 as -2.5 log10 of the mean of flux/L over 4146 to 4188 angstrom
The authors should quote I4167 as -0.05 mag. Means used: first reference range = 14.6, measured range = 15.4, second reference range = 15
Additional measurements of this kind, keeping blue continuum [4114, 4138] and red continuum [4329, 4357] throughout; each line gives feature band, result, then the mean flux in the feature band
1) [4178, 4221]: -0.046 mag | 15.1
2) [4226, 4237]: -0.049 mag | 14.8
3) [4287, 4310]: -0.041 mag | 14.1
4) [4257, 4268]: -0.134 mag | 15.7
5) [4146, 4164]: -0.036 mag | 15.3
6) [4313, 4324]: -0.007 mag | 13.5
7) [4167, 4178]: -0.051 mag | 15.4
